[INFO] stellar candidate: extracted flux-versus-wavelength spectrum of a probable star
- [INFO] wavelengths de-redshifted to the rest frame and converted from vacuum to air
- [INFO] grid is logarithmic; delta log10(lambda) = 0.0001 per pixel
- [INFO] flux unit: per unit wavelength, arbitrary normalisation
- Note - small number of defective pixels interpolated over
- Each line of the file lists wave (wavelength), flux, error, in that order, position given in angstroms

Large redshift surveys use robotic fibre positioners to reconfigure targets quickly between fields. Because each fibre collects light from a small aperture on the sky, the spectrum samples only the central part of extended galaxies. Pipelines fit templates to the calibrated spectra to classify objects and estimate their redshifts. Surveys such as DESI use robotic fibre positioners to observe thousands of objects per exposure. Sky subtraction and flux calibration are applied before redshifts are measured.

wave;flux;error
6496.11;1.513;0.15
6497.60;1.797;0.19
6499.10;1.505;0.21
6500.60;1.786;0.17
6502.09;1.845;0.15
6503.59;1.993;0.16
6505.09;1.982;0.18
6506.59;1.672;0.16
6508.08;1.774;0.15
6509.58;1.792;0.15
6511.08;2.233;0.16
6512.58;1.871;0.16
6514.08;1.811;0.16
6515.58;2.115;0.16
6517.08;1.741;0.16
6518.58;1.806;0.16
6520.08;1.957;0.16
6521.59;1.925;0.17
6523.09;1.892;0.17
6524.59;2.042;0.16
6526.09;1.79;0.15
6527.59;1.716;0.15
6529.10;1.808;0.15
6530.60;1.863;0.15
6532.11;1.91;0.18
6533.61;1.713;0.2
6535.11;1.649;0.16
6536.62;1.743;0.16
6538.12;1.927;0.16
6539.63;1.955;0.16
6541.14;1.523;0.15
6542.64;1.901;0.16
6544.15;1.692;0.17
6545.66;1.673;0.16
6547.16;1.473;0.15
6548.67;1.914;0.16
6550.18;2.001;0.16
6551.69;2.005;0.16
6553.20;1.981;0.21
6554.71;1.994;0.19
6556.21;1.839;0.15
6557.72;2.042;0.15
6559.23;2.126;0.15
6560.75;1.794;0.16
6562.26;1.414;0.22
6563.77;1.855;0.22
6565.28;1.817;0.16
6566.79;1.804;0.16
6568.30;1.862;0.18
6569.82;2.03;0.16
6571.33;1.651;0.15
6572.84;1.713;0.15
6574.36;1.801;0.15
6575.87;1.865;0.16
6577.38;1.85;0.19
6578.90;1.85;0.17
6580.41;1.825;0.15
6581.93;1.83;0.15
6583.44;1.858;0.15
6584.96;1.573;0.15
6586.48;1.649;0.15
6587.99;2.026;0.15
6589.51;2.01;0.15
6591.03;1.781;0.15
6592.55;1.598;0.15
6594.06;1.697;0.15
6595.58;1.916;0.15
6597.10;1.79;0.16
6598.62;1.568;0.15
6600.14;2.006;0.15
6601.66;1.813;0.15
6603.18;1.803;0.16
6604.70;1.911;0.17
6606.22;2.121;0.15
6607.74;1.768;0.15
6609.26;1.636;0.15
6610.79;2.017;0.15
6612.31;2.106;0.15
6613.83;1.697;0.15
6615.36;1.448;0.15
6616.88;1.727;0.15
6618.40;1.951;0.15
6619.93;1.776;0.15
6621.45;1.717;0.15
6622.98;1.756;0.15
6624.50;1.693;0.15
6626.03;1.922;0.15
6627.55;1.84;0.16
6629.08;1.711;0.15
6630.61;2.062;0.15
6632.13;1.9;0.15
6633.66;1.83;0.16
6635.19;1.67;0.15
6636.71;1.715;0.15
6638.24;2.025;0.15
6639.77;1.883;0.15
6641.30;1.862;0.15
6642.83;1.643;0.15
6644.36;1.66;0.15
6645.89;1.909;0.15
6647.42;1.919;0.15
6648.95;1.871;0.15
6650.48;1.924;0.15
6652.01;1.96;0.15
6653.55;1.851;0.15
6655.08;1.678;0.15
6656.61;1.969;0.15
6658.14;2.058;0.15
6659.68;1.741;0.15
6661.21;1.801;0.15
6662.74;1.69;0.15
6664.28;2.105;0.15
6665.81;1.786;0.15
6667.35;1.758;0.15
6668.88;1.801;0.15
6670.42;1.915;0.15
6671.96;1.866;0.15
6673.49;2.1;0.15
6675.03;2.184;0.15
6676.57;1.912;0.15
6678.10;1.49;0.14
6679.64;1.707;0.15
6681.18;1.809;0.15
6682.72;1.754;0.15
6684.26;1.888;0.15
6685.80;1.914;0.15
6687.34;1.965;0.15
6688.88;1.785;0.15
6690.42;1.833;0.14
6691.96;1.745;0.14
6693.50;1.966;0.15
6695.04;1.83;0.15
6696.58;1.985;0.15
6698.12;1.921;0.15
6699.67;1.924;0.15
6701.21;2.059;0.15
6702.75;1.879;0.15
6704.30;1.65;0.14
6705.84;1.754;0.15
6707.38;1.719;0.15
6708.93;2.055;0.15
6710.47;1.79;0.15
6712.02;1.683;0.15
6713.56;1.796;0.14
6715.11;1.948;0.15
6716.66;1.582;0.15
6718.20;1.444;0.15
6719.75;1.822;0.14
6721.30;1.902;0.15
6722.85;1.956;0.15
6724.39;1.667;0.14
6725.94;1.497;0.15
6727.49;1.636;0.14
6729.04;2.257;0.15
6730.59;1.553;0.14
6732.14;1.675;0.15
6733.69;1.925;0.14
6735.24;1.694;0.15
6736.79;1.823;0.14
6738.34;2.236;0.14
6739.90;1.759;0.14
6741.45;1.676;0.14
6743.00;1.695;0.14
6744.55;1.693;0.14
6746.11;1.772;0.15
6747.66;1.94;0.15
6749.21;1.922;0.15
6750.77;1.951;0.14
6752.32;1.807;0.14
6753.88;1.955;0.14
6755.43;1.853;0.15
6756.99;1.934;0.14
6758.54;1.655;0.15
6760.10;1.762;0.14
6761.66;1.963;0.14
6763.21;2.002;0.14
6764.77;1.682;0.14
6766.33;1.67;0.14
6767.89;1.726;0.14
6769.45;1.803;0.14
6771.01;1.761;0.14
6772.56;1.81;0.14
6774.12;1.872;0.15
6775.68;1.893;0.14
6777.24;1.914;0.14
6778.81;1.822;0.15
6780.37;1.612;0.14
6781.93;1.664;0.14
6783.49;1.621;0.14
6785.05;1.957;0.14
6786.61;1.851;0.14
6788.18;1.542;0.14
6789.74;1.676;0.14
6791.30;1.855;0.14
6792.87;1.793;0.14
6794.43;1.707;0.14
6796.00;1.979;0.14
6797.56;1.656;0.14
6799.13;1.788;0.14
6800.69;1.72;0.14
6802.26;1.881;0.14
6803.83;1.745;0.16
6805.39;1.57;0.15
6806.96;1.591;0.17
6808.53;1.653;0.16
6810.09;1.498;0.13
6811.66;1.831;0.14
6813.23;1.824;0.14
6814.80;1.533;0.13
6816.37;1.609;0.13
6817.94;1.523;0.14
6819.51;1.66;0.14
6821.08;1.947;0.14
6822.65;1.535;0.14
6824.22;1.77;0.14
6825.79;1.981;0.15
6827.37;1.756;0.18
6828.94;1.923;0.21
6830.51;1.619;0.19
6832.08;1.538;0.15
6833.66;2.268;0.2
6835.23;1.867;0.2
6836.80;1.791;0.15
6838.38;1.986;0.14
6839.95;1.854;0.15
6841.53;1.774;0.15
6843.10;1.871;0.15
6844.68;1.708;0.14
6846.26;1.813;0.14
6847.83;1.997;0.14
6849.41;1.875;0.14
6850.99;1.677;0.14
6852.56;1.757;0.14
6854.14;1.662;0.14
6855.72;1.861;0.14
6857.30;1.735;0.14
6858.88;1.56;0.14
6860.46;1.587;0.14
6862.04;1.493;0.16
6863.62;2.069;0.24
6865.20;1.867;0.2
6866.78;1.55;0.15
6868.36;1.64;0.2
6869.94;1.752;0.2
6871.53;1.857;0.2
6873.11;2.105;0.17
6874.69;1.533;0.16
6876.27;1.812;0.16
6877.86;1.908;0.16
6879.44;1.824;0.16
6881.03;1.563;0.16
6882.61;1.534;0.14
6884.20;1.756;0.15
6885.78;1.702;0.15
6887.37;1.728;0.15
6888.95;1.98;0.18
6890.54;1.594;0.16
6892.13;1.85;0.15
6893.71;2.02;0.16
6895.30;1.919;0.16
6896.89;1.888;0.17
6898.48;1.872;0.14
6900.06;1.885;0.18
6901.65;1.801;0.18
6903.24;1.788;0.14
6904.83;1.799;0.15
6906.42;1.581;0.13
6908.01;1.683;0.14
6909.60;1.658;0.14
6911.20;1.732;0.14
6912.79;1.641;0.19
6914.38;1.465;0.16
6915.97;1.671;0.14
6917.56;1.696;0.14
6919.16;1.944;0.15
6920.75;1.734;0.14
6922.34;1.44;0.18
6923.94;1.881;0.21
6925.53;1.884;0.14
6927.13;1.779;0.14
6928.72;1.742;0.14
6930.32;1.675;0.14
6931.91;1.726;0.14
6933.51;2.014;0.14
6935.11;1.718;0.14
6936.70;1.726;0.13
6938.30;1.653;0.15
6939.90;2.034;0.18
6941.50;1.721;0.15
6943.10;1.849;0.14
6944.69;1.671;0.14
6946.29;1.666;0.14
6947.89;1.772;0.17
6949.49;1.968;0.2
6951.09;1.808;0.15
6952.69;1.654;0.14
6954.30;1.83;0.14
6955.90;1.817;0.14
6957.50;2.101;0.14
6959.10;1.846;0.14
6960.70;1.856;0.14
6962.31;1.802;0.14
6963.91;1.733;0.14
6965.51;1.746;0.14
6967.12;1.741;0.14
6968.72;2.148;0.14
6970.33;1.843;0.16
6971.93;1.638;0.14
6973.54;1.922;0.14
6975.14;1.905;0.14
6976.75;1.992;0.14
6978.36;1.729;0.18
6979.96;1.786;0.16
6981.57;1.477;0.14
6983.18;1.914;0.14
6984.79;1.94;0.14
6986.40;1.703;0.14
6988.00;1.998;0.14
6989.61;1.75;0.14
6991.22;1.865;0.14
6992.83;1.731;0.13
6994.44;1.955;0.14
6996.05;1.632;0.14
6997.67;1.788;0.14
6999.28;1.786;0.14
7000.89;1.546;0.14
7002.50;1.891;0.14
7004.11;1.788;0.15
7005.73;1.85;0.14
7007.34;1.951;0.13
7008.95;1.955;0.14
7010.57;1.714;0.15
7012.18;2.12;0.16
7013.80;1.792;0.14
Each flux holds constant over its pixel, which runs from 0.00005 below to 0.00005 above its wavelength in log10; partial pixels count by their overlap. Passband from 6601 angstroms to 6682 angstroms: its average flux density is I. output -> 1.84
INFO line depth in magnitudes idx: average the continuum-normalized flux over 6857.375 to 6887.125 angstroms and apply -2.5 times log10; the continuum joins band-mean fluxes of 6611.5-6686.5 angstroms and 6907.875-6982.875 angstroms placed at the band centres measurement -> 0.04 mag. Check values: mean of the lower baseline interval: 1.84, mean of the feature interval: 1.73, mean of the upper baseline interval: 1.78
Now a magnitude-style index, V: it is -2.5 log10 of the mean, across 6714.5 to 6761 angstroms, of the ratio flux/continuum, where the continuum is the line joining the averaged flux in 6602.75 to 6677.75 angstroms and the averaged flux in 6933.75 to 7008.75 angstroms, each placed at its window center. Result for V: 0.02 mag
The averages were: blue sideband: 1.85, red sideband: 1.81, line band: 1.8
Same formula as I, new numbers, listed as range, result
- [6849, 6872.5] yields 1.73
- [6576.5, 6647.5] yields 1.81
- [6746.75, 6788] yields 1.82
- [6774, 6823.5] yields 1.73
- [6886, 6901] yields 1.85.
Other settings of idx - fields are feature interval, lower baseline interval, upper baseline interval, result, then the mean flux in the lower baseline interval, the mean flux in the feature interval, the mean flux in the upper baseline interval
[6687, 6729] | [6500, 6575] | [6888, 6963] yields 0.003 mag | 1.84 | 1.81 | 1.78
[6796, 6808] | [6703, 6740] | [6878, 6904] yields 0.042 mag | 1.79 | 1.72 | 1.8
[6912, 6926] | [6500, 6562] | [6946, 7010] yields 0.076 mag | 1.86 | 1.7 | 1.82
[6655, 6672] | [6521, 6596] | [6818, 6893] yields -0.028 mag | 1.82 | 1.85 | 1.77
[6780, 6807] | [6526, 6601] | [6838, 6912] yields 0.028 mag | 1.81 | 1.74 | 1.77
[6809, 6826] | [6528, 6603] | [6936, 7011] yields 0.076 mag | 1.82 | 1.69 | 1.81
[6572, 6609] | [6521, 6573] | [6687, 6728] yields 0.006 mag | 1.83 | 1.82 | 1.81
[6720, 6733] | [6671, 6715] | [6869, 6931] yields 0.043 mag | 1.86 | 1.77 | 1.76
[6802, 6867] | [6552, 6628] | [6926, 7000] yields 0.036 mag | 1.82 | 1.75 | 1.81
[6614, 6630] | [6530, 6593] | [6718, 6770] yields 0.037 mag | 1.82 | 1.75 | 1.81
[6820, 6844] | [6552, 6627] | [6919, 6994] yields -0.011 mag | 1.82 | 1.83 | 1.81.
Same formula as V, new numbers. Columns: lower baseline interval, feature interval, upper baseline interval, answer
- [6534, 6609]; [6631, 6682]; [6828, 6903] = -0.022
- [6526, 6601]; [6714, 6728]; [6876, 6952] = 0.044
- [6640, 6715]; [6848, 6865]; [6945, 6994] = 0.056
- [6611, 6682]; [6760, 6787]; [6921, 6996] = 0.014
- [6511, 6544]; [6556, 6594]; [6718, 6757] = 0.014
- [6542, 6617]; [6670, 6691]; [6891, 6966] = -0.032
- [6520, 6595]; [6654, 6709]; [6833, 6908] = -0.028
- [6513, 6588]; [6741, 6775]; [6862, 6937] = -0.015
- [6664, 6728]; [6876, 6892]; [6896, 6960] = 0.025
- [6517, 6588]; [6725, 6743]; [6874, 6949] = 0.002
